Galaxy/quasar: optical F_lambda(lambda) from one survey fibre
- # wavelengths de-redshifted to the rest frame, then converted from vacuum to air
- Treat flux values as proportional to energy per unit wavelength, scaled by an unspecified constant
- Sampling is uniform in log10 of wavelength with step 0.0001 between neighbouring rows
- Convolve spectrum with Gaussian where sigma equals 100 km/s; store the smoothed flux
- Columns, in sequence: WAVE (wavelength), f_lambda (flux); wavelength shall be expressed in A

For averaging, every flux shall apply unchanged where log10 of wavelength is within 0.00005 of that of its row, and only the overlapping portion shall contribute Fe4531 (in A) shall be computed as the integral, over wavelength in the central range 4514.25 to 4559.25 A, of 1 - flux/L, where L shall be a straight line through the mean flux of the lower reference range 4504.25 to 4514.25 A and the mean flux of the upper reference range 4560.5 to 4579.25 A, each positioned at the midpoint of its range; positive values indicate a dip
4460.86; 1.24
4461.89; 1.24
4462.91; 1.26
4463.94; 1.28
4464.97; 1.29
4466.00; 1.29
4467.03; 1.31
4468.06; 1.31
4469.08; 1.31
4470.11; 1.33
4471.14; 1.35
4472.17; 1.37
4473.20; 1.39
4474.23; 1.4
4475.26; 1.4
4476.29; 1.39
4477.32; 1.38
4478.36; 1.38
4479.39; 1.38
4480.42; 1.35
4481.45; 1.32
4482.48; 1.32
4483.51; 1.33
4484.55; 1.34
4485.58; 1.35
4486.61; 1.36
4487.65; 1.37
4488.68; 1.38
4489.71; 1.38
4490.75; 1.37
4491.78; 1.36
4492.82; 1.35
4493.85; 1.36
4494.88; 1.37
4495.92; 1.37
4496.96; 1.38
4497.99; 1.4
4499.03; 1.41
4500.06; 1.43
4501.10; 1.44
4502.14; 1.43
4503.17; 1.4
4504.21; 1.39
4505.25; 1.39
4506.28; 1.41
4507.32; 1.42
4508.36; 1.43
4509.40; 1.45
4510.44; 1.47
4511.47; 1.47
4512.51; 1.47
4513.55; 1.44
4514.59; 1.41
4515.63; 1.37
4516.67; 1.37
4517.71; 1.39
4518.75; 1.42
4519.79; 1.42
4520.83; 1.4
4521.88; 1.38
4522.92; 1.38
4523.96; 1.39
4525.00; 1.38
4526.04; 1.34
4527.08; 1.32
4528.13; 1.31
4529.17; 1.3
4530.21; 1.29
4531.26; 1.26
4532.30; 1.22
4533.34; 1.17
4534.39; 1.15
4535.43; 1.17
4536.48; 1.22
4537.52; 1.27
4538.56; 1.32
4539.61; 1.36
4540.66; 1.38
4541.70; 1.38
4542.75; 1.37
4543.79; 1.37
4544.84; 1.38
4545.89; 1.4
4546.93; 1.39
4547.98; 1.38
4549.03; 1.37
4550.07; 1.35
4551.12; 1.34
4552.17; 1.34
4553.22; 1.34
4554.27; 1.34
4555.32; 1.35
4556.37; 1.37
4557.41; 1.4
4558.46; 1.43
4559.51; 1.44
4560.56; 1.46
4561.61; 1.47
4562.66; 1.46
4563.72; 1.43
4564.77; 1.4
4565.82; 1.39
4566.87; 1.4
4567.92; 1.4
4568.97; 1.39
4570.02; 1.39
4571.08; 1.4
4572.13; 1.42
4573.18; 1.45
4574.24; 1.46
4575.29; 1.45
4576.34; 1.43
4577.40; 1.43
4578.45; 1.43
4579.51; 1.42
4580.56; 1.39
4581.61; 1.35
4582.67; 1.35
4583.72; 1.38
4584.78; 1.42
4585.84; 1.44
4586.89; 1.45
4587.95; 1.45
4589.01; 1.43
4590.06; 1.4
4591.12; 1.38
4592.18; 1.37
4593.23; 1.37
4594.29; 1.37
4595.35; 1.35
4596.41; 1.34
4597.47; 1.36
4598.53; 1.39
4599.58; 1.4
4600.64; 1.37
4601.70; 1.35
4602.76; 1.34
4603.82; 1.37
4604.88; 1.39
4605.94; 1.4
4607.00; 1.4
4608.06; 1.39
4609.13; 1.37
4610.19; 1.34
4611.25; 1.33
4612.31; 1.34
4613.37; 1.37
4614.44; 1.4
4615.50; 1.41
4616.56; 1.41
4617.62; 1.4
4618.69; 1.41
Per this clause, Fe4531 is 2.8 A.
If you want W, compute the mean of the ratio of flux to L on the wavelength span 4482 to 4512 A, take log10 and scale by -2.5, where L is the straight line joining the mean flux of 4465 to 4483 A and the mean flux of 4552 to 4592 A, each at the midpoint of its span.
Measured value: -0.02 mag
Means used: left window 1.35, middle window 1.39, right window 1.41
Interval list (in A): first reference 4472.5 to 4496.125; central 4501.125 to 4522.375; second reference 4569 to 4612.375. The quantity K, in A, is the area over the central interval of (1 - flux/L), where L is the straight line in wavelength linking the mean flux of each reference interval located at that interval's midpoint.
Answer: -0.7 A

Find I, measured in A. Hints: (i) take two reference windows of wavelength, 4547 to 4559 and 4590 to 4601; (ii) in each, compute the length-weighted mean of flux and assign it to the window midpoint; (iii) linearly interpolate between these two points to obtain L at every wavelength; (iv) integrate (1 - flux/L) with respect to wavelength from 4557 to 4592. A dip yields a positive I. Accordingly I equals -1.2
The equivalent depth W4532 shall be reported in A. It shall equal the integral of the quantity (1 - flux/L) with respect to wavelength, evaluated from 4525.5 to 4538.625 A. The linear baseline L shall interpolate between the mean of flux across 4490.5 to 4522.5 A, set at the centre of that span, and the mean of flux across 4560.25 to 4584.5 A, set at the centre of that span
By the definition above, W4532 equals 1.4 A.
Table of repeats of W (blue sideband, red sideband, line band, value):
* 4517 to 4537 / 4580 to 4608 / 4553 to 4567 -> -0.05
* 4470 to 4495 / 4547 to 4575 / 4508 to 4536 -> 0.02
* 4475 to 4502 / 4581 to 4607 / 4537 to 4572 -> 0.00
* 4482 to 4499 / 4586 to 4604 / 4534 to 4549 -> 0.04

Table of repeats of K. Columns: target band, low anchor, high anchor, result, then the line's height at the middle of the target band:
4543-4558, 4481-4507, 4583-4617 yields 0.2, 1.38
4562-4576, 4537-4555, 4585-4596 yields -0.4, 1.38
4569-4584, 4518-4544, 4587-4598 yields -0.5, 1.37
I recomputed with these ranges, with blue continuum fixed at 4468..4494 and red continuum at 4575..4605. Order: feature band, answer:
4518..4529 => 0.0 A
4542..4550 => 0.0 A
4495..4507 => -0.3 A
